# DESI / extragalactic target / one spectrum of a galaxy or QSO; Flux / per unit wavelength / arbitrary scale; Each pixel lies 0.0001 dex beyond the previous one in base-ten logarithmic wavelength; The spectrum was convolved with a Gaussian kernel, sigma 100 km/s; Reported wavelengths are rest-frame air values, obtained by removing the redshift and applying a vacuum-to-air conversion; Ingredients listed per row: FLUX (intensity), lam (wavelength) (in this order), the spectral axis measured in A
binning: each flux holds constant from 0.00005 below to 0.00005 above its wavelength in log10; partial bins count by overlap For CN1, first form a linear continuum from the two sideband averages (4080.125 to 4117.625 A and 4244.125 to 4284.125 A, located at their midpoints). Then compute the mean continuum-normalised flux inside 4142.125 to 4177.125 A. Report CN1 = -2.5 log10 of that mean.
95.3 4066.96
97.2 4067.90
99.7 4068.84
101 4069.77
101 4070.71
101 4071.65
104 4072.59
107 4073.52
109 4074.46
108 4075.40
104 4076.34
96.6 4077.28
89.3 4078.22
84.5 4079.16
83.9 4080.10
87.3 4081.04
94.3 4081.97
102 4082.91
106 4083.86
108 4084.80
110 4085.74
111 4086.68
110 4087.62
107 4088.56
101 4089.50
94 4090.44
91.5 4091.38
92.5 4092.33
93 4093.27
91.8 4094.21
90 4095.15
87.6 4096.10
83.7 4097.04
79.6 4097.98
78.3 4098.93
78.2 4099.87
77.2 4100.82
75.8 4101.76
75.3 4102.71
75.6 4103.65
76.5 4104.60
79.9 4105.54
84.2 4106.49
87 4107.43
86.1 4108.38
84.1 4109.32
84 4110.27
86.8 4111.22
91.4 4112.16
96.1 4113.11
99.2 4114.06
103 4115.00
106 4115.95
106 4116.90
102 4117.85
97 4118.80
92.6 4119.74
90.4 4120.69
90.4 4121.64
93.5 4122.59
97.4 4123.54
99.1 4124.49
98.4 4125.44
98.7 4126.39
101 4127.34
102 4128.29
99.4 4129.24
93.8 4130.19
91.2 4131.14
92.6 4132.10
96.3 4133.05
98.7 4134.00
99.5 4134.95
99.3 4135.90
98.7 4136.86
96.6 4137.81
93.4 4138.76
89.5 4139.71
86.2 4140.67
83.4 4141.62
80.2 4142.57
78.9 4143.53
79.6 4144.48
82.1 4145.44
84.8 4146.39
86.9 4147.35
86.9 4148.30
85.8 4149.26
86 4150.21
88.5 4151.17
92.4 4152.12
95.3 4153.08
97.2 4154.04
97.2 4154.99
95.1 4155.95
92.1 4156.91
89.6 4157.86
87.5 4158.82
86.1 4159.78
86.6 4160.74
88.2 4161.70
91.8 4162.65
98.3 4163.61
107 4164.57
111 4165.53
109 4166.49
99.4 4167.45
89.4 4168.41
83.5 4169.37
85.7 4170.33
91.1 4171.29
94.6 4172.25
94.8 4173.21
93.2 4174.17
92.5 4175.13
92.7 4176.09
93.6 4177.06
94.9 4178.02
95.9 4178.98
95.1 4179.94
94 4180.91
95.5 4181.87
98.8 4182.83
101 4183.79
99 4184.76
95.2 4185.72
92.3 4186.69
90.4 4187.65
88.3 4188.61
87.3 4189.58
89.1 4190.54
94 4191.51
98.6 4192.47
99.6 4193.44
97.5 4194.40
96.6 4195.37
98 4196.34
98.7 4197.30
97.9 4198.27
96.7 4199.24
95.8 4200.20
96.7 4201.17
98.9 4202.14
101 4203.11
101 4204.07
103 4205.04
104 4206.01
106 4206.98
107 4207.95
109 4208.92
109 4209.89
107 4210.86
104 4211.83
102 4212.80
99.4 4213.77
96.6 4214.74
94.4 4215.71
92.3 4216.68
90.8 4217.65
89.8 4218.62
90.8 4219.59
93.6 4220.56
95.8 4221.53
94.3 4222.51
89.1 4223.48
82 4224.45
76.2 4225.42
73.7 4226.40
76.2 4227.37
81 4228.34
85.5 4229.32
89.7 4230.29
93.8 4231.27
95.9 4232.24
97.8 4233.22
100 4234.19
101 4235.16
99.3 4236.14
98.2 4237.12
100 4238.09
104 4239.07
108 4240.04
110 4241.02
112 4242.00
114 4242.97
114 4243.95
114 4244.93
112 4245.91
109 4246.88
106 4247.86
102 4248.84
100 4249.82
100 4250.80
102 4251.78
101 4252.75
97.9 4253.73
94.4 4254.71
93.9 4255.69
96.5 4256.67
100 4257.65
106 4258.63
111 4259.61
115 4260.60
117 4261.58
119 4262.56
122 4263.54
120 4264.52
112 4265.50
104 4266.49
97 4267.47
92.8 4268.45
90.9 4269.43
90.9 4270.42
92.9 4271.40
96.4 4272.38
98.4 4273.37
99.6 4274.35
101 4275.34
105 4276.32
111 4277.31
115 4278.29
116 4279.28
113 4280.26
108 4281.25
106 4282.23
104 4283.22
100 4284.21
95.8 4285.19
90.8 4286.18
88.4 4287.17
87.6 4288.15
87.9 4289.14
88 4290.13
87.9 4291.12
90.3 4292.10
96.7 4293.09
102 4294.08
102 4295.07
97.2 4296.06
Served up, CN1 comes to 0.06 mag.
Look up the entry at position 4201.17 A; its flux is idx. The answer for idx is 96.7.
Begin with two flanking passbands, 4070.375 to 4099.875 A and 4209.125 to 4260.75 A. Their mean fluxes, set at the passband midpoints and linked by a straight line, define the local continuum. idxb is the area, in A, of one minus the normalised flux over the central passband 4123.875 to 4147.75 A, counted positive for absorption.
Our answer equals 1.2 A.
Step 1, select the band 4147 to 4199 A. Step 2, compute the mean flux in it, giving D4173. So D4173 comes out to 93.9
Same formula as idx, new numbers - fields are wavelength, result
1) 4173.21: 94.8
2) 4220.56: 93.6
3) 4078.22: 89.3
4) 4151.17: 88.5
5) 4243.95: 114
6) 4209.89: 109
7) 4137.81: 96.6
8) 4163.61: 98.3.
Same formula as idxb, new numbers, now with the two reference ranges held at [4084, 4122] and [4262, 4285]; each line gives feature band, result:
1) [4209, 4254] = 1.6 A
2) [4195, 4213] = -0.4 A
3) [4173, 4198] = 0.8 A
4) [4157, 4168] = 0.1 A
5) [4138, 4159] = 1.5 A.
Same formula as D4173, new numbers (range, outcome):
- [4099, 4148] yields 90.6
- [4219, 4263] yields 99.4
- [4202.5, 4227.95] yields 95.7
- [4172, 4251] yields 97.4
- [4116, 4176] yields 93.2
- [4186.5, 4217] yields 98.6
